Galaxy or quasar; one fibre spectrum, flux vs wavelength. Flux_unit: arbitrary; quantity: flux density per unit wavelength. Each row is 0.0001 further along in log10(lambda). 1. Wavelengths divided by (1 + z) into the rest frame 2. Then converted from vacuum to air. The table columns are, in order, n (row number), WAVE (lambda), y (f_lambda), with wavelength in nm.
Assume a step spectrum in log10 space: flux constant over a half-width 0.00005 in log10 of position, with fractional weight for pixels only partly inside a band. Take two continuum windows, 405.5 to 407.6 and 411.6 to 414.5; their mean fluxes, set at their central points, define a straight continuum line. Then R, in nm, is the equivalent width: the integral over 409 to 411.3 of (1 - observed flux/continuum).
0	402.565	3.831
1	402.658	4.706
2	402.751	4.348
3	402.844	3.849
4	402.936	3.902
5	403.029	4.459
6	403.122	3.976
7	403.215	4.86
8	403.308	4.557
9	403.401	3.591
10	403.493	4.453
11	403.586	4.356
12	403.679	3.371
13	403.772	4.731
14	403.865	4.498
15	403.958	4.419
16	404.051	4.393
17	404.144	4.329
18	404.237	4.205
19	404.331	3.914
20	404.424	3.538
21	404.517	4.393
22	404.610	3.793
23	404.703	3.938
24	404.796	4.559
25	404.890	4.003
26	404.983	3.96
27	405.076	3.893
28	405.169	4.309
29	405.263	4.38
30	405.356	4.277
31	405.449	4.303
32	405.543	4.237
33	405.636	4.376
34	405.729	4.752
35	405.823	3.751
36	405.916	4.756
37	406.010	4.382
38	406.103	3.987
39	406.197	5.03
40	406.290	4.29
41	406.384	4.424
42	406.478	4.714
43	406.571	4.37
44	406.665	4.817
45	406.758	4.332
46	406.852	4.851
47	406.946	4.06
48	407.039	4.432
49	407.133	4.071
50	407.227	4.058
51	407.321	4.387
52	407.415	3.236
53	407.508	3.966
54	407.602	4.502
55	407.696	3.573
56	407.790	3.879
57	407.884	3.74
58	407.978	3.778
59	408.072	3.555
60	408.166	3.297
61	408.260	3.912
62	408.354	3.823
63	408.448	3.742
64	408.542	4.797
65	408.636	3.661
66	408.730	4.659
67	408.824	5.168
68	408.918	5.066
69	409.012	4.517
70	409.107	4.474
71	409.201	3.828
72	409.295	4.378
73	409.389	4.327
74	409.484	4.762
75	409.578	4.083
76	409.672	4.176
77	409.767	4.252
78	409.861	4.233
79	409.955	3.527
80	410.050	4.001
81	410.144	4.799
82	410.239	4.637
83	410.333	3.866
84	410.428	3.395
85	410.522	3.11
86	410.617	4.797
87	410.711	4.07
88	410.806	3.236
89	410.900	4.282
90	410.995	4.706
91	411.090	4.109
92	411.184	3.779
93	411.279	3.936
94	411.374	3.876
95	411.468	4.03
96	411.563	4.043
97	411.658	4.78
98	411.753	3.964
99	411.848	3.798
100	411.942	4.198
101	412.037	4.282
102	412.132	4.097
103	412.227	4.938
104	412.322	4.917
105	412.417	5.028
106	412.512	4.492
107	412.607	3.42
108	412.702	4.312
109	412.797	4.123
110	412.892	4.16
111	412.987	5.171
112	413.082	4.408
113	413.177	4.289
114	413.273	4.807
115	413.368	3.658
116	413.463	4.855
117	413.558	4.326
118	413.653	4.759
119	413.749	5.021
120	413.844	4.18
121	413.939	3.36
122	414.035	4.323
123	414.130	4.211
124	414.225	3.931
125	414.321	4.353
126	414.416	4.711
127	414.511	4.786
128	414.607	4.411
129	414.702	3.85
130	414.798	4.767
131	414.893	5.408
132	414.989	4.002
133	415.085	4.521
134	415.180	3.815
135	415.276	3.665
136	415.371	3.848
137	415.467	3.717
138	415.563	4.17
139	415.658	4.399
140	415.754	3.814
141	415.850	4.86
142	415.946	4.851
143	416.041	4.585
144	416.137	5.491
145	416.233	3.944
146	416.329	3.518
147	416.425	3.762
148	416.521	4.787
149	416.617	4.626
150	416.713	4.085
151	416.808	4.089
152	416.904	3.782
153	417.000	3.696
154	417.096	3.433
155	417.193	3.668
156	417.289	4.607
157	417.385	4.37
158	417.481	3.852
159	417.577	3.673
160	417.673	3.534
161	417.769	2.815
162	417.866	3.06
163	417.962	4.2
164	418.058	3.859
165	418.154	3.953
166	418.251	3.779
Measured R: 0.12 nm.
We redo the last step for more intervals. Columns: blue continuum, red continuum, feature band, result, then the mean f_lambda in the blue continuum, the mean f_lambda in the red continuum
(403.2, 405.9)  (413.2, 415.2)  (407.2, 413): 0.22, 4.21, 4.39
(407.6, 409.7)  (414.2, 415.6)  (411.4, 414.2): -0.07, 4.15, 4.27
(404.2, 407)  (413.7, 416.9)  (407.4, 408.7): 0.13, 4.29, 4.29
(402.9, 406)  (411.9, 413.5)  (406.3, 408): 0.04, 4.22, 4.42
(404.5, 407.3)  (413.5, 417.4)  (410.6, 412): 0.06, 4.32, 4.26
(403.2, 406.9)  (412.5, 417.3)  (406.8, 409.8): 0.09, 4.3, 4.27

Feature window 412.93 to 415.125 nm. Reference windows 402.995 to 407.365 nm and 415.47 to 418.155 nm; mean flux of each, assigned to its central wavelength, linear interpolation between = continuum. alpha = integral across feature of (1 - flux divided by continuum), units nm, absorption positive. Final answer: -0.18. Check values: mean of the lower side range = 4.29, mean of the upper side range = 4.05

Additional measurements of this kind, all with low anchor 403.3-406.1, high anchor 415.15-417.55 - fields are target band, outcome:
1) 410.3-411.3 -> 0.06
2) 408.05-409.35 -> -0.01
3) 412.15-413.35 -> -0.09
